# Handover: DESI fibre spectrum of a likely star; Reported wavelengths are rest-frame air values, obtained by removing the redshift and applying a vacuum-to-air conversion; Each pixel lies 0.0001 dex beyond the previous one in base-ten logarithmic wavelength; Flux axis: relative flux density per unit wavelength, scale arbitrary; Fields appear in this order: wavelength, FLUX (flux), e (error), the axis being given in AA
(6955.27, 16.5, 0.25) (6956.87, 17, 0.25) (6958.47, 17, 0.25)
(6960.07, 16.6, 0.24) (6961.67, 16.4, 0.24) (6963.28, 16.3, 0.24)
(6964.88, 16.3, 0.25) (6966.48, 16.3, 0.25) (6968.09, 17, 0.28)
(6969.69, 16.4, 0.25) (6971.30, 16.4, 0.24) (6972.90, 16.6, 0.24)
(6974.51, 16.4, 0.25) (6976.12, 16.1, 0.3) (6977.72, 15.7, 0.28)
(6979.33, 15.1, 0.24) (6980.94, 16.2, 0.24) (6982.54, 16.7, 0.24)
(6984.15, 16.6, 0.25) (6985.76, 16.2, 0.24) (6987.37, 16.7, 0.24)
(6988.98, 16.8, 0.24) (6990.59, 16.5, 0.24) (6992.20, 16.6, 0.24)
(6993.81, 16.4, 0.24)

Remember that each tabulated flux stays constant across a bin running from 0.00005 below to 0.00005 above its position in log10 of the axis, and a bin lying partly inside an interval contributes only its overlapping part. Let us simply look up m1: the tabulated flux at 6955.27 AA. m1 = 16.5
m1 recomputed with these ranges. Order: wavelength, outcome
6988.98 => 16.8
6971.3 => 16.4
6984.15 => 16.6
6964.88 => 16.3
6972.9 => 16.6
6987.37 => 16.7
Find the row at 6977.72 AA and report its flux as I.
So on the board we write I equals 15.7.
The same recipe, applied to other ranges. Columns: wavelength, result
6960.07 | 16.6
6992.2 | 16.6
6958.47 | 17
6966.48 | 16.3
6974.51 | 16.4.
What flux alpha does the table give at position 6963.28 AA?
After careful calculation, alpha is 16.3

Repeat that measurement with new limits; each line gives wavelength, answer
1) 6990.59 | 16.5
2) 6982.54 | 16.7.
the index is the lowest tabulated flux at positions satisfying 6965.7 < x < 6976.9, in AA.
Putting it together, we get 16.1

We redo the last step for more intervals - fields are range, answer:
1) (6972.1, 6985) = 15.1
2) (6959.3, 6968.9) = 16.3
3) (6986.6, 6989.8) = 16.7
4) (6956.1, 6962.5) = 16.4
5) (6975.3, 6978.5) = 15.7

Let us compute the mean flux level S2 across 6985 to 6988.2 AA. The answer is 16.4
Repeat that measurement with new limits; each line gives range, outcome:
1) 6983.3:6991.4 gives 16.5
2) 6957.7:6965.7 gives 16.5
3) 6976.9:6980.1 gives 15.4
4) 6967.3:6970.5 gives 16.7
